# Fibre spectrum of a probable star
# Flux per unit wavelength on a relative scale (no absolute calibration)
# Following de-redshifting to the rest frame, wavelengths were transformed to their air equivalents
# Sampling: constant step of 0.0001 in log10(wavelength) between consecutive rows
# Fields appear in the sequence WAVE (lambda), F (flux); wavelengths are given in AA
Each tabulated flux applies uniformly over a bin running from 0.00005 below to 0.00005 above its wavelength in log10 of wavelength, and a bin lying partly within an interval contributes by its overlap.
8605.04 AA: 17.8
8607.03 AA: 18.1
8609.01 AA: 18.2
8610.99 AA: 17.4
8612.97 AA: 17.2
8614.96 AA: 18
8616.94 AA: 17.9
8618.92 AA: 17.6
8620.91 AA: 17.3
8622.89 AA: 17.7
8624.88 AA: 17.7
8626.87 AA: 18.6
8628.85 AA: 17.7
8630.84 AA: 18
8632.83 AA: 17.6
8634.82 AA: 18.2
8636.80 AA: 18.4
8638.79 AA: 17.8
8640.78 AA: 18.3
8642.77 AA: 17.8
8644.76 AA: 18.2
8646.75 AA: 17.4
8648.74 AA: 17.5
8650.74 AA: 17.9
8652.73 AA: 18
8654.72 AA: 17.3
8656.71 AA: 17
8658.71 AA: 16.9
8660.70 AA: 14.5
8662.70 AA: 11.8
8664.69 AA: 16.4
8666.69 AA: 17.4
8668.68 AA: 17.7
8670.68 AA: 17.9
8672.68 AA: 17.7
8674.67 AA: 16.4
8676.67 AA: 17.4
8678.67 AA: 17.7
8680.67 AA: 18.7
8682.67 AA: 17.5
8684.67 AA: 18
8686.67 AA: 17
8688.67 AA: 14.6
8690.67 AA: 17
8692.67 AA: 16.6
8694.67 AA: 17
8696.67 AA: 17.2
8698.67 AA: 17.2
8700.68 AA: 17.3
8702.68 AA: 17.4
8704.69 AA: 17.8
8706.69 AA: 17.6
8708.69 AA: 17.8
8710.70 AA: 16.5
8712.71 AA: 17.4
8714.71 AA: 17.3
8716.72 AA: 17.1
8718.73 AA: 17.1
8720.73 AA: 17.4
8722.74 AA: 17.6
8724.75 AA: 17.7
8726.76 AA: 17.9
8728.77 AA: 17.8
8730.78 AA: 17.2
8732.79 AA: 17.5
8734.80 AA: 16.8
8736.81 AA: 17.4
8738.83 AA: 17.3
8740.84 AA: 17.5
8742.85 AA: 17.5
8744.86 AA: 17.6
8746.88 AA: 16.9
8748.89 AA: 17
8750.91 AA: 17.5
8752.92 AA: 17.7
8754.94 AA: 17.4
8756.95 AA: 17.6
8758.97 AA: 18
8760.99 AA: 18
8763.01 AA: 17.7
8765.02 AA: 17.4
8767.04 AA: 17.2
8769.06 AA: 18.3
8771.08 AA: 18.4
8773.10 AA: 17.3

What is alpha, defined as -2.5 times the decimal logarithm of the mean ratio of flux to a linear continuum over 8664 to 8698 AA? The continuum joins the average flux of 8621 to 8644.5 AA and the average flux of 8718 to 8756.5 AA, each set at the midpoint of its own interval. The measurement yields 0.03 mag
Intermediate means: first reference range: 18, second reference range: 17.4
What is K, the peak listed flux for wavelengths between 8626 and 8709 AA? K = 18.7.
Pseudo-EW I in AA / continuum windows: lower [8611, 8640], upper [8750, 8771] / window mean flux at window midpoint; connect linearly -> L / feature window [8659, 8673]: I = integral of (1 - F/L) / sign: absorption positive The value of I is 1.28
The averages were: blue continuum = 17.8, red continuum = 17.7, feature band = 16.2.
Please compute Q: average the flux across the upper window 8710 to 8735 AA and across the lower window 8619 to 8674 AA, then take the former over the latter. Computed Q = 1.0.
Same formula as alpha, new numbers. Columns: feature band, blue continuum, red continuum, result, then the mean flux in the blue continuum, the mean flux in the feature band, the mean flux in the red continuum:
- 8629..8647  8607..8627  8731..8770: -0.017 mag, 17.7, 18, 17.5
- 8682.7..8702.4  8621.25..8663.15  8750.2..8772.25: 0.039 mag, 17.4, 16.9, 17.7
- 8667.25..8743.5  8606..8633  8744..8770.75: 0.020 mag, 17.8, 17.3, 17.6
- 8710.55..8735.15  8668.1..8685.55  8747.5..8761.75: 0.014 mag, 17.7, 17.4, 17.6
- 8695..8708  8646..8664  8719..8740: -0.021 mag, 16.5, 17.4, 17.4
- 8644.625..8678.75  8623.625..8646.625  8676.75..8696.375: 0.042 mag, 18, 16.9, 17.1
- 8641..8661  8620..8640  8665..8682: 0.022 mag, 17.9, 17.4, 17.6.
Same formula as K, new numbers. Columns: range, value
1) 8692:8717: 17.8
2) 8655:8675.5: 17.9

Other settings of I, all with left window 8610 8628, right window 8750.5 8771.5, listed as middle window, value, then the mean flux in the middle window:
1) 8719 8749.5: 0.6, 17.4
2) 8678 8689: 0.2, 17.4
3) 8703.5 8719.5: 0.4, 17.3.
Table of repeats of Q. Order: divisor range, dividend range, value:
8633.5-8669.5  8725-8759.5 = 1.02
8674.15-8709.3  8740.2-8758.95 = 1.01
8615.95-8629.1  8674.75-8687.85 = 0.99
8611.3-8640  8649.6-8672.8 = 0.93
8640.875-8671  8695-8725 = 1.02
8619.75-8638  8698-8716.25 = 0.97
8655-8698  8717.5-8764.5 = 1.04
